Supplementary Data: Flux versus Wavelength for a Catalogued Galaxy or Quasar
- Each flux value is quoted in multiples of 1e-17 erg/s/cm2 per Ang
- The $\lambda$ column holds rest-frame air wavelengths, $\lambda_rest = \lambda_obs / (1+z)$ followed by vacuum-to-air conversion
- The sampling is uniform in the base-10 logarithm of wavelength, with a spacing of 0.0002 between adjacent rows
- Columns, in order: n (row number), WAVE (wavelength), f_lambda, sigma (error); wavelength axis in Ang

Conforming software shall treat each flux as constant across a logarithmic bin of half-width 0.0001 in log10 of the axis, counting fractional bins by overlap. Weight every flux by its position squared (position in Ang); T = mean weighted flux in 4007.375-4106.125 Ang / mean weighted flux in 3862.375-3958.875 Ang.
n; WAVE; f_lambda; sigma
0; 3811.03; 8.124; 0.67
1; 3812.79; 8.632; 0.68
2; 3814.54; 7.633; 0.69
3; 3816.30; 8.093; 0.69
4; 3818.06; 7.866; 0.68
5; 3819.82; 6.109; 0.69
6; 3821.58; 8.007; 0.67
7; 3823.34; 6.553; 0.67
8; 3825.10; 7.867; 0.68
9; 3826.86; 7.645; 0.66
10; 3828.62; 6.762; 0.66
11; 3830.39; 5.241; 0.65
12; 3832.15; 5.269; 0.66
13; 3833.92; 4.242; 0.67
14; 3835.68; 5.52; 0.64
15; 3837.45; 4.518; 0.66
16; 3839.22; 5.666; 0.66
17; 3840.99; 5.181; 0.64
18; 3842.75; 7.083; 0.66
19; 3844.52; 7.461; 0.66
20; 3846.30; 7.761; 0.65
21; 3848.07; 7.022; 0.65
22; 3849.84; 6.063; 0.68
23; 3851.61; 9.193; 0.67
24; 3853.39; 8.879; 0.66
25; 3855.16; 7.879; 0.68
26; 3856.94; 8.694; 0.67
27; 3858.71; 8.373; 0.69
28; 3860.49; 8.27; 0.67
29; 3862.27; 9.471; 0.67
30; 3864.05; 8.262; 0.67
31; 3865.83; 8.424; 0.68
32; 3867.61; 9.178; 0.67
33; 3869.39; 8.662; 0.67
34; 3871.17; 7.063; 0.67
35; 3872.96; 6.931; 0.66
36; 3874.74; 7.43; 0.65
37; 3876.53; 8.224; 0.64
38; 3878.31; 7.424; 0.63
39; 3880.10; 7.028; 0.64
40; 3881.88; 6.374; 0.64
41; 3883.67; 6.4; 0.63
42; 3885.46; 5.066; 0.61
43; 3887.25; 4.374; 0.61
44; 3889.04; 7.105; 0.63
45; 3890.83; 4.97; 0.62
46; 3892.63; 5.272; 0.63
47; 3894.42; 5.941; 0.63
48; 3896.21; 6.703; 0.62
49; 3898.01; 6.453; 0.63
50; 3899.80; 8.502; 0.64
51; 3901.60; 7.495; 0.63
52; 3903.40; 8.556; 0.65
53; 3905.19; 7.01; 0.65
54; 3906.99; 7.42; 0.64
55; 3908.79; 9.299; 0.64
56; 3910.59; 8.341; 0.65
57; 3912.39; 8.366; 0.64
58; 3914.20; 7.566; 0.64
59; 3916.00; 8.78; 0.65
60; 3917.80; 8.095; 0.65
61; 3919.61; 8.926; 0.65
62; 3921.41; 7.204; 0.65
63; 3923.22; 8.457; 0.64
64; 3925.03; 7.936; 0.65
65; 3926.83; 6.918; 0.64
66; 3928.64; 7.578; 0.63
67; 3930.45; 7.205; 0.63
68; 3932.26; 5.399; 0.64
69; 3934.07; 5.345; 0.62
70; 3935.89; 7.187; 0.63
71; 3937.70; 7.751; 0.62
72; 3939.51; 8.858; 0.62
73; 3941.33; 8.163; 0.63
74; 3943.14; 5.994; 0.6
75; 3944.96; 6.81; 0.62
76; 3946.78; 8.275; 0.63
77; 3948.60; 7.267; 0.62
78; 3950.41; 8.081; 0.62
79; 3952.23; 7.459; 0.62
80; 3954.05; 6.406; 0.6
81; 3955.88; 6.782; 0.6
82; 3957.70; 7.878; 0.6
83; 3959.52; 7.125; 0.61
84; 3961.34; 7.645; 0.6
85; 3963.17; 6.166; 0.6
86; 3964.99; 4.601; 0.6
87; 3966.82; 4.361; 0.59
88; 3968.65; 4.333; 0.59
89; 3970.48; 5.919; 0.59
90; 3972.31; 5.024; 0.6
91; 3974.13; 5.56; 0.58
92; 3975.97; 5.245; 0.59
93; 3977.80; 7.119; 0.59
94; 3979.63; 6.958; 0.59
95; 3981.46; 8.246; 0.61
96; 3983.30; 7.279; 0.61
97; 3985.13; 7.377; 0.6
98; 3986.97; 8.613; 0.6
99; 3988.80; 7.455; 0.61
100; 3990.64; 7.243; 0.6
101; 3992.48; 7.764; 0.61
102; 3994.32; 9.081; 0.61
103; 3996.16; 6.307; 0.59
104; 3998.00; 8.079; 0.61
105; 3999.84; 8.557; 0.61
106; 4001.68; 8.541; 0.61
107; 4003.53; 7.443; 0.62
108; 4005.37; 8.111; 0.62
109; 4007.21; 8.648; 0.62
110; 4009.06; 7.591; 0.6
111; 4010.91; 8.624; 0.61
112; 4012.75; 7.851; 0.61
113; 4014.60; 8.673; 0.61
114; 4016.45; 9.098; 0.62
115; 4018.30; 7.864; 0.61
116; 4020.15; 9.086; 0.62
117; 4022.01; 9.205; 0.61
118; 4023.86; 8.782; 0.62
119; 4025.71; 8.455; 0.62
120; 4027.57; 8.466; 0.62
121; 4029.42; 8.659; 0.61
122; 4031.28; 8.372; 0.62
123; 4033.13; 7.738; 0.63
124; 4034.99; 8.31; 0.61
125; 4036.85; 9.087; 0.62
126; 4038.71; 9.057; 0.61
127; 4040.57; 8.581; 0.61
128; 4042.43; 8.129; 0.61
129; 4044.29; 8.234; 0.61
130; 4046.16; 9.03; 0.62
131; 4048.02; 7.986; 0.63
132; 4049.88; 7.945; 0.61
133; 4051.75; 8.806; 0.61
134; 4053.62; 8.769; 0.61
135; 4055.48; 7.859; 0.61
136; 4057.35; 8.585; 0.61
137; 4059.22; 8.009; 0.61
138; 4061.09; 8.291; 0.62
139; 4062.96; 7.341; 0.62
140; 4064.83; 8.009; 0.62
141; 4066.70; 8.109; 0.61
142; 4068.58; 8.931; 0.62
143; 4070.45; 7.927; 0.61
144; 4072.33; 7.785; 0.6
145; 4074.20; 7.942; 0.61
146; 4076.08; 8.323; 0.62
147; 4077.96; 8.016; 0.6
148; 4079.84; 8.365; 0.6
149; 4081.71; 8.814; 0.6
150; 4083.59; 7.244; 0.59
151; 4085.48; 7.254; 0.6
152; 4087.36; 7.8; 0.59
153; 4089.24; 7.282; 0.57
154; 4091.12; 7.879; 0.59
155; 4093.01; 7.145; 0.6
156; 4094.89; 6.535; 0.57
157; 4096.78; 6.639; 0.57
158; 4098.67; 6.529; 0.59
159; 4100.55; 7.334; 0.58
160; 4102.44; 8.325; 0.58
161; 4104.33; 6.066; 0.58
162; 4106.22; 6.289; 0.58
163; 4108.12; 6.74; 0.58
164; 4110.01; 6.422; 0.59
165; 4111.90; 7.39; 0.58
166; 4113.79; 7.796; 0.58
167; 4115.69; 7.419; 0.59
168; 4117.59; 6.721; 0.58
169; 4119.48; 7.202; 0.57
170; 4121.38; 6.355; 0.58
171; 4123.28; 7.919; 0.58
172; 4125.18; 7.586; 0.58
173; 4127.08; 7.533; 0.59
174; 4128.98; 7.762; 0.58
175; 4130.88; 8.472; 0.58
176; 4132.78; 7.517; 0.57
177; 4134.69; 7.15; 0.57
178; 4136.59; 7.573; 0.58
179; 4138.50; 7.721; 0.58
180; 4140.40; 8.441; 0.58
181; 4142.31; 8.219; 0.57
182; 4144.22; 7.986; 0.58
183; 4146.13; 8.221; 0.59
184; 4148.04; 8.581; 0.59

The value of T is 1.2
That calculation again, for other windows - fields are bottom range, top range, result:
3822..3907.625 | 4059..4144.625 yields 1.21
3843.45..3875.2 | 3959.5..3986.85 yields 0.82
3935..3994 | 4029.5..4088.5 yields 1.24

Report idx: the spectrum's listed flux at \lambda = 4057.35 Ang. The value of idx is 8.585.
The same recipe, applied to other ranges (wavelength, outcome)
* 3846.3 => 7.761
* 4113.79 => 7.796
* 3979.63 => 6.958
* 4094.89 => 6.535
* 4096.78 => 6.639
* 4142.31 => 8.219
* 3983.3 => 7.279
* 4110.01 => 6.422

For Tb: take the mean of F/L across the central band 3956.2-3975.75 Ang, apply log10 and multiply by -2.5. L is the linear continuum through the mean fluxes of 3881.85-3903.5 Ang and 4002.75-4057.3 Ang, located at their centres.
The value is 0.26 mag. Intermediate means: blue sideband 6.32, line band 5.87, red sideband 8.44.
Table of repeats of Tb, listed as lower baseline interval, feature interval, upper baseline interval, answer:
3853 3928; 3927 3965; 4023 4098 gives 0.093 mag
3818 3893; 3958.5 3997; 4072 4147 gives 0.093 mag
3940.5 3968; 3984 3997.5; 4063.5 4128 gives -0.104 mag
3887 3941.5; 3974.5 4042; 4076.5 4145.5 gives -0.096 mag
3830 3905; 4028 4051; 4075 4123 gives -0.170 mag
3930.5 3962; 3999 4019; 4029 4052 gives -0.033 mag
